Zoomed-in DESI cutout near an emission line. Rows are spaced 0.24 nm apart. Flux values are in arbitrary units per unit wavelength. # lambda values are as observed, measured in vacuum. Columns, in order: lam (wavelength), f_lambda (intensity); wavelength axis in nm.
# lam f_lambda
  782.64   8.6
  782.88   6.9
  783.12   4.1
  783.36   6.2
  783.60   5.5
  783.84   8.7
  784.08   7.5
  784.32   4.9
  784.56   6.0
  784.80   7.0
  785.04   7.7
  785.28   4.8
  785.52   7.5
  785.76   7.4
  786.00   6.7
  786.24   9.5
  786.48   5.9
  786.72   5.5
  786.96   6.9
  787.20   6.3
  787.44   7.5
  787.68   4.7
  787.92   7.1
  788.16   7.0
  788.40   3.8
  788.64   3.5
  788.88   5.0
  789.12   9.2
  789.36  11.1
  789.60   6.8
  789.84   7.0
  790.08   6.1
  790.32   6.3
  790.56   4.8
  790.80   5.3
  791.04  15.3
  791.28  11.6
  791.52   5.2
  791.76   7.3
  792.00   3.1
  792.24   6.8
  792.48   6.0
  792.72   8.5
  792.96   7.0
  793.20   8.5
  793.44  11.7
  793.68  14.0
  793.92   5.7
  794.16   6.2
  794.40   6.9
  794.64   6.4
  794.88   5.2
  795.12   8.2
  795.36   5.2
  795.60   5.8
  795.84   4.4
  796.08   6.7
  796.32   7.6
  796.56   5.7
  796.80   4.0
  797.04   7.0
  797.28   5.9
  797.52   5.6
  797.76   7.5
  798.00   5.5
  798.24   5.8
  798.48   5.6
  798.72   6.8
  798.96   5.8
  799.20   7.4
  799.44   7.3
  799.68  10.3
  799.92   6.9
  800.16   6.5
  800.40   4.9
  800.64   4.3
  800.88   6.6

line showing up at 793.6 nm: [N II]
